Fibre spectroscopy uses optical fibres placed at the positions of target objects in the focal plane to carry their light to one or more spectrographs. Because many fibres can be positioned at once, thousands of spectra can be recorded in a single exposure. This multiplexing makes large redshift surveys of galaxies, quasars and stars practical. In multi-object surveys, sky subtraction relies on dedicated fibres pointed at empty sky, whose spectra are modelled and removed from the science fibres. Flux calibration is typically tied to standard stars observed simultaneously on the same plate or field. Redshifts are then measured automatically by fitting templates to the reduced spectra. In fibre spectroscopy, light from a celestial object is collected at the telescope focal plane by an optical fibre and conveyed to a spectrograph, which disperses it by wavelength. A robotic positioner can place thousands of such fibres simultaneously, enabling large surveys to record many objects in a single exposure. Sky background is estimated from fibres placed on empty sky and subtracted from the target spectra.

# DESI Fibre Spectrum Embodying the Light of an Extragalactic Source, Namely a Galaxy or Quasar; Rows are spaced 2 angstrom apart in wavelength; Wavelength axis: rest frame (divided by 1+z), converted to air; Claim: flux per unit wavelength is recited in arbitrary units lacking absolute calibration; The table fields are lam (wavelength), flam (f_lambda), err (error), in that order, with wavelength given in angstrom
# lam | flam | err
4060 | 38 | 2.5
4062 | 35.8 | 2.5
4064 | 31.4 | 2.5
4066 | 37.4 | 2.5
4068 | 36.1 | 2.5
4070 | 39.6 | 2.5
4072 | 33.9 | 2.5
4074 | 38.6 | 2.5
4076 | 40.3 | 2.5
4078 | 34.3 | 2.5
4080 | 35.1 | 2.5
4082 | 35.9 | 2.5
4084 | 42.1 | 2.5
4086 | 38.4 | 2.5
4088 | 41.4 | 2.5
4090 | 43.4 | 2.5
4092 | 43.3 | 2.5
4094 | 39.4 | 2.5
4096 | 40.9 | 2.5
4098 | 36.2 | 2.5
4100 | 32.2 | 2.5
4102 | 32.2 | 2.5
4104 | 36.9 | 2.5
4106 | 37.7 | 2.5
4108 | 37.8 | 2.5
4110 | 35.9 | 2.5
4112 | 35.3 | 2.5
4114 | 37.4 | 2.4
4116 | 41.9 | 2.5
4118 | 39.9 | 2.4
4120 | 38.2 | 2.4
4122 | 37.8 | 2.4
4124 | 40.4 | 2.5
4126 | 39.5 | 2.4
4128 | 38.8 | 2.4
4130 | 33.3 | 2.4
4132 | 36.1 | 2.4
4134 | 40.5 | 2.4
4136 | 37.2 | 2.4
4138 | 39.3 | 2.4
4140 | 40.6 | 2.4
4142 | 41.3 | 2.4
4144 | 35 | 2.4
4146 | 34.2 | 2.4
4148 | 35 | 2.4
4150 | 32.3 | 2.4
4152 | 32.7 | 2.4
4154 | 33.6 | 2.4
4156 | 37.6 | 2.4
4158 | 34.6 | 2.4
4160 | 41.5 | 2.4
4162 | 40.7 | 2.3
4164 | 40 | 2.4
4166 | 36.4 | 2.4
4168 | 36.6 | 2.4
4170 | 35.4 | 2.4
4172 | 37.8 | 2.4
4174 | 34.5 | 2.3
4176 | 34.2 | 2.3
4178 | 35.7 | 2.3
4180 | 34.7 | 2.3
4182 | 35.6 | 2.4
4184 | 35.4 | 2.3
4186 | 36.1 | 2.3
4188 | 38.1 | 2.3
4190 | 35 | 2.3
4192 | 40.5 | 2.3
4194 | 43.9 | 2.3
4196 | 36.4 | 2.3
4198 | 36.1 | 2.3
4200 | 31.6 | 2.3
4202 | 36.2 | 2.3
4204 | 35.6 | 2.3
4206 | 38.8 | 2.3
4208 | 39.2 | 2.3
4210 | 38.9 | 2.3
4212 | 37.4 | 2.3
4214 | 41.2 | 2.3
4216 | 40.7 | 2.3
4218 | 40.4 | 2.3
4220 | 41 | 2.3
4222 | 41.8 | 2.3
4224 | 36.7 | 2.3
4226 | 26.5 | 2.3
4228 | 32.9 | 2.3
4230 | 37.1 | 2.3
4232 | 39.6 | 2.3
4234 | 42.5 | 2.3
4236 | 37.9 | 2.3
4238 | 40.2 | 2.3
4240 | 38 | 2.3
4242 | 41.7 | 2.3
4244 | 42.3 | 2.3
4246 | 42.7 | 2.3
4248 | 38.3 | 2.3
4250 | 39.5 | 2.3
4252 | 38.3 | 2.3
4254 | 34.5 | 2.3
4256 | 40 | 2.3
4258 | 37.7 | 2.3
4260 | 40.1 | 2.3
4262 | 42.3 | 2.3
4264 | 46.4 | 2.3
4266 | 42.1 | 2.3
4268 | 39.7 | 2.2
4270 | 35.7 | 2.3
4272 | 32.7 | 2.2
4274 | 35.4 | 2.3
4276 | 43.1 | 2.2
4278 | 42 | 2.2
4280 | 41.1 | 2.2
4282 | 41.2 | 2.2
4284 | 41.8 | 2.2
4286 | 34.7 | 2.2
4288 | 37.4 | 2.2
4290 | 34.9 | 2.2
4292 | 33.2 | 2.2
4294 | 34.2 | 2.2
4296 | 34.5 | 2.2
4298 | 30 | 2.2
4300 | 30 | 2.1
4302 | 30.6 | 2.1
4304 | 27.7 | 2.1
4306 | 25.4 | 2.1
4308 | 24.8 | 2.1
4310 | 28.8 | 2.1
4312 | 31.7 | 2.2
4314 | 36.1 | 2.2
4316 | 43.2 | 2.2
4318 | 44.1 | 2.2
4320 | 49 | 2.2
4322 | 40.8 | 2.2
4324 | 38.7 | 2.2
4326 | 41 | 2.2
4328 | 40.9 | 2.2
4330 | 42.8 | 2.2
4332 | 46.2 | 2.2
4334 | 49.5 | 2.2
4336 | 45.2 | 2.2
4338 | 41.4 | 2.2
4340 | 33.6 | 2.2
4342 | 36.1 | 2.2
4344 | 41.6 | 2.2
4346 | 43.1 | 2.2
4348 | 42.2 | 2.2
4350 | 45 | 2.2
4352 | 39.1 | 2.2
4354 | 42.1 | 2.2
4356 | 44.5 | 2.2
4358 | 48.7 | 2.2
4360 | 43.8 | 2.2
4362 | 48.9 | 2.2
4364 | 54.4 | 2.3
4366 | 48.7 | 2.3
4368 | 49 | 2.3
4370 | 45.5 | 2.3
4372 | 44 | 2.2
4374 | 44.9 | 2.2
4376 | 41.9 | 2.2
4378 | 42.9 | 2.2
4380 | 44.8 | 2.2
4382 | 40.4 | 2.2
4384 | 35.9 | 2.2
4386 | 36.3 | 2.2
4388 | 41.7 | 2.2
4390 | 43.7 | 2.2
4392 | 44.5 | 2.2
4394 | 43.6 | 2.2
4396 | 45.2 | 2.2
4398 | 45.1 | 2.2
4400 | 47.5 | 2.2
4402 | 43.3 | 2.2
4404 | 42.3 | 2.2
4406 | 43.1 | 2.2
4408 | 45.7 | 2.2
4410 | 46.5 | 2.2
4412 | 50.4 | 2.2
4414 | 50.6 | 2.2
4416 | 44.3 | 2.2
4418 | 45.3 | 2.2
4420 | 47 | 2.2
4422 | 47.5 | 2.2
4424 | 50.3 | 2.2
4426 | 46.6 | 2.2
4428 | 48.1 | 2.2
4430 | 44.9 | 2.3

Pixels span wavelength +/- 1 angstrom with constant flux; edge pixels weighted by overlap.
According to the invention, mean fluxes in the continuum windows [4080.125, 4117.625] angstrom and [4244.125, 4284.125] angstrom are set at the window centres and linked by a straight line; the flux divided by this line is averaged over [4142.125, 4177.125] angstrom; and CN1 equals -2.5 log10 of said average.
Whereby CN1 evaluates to 0.08 mag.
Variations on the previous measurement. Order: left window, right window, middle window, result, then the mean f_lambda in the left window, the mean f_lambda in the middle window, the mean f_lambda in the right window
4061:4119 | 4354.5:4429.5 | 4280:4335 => 0.17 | 37.6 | 36.9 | 45.3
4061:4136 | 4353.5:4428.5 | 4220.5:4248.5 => 0.07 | 37.7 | 38.5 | 45.2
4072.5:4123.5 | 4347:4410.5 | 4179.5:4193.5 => 0.09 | 38.1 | 36.8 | 44.2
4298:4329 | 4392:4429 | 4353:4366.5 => -0.17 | 35.3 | 47.2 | 46.2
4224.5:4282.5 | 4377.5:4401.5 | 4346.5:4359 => -0.05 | 39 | 43.6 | 42.6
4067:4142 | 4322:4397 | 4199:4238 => 0.07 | 38.1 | 37.7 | 43.3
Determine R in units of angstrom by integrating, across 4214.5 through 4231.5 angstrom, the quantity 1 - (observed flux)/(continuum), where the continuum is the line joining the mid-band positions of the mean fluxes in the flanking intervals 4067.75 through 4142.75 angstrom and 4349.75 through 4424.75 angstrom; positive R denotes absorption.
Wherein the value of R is 1.5 angstrom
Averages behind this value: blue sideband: 38.1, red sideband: 44.9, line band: 37.3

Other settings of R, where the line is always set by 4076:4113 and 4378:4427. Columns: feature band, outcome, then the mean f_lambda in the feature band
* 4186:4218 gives 1.7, 38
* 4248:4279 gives 1.7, 39.3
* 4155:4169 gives 0.4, 38.2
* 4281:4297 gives 2.1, 36.5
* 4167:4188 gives 2.1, 35.7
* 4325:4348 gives 0.6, 42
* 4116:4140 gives 0.0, 38.5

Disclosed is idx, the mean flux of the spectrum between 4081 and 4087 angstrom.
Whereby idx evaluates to 38.8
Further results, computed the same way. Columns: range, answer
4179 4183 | 35.2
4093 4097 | 40.1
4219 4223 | 41.4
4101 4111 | 36.1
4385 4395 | 42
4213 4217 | 41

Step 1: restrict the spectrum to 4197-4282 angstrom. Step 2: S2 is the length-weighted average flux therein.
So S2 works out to 38.7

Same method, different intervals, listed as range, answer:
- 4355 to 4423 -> 45.1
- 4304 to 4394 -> 41.6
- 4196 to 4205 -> 35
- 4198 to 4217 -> 37.6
